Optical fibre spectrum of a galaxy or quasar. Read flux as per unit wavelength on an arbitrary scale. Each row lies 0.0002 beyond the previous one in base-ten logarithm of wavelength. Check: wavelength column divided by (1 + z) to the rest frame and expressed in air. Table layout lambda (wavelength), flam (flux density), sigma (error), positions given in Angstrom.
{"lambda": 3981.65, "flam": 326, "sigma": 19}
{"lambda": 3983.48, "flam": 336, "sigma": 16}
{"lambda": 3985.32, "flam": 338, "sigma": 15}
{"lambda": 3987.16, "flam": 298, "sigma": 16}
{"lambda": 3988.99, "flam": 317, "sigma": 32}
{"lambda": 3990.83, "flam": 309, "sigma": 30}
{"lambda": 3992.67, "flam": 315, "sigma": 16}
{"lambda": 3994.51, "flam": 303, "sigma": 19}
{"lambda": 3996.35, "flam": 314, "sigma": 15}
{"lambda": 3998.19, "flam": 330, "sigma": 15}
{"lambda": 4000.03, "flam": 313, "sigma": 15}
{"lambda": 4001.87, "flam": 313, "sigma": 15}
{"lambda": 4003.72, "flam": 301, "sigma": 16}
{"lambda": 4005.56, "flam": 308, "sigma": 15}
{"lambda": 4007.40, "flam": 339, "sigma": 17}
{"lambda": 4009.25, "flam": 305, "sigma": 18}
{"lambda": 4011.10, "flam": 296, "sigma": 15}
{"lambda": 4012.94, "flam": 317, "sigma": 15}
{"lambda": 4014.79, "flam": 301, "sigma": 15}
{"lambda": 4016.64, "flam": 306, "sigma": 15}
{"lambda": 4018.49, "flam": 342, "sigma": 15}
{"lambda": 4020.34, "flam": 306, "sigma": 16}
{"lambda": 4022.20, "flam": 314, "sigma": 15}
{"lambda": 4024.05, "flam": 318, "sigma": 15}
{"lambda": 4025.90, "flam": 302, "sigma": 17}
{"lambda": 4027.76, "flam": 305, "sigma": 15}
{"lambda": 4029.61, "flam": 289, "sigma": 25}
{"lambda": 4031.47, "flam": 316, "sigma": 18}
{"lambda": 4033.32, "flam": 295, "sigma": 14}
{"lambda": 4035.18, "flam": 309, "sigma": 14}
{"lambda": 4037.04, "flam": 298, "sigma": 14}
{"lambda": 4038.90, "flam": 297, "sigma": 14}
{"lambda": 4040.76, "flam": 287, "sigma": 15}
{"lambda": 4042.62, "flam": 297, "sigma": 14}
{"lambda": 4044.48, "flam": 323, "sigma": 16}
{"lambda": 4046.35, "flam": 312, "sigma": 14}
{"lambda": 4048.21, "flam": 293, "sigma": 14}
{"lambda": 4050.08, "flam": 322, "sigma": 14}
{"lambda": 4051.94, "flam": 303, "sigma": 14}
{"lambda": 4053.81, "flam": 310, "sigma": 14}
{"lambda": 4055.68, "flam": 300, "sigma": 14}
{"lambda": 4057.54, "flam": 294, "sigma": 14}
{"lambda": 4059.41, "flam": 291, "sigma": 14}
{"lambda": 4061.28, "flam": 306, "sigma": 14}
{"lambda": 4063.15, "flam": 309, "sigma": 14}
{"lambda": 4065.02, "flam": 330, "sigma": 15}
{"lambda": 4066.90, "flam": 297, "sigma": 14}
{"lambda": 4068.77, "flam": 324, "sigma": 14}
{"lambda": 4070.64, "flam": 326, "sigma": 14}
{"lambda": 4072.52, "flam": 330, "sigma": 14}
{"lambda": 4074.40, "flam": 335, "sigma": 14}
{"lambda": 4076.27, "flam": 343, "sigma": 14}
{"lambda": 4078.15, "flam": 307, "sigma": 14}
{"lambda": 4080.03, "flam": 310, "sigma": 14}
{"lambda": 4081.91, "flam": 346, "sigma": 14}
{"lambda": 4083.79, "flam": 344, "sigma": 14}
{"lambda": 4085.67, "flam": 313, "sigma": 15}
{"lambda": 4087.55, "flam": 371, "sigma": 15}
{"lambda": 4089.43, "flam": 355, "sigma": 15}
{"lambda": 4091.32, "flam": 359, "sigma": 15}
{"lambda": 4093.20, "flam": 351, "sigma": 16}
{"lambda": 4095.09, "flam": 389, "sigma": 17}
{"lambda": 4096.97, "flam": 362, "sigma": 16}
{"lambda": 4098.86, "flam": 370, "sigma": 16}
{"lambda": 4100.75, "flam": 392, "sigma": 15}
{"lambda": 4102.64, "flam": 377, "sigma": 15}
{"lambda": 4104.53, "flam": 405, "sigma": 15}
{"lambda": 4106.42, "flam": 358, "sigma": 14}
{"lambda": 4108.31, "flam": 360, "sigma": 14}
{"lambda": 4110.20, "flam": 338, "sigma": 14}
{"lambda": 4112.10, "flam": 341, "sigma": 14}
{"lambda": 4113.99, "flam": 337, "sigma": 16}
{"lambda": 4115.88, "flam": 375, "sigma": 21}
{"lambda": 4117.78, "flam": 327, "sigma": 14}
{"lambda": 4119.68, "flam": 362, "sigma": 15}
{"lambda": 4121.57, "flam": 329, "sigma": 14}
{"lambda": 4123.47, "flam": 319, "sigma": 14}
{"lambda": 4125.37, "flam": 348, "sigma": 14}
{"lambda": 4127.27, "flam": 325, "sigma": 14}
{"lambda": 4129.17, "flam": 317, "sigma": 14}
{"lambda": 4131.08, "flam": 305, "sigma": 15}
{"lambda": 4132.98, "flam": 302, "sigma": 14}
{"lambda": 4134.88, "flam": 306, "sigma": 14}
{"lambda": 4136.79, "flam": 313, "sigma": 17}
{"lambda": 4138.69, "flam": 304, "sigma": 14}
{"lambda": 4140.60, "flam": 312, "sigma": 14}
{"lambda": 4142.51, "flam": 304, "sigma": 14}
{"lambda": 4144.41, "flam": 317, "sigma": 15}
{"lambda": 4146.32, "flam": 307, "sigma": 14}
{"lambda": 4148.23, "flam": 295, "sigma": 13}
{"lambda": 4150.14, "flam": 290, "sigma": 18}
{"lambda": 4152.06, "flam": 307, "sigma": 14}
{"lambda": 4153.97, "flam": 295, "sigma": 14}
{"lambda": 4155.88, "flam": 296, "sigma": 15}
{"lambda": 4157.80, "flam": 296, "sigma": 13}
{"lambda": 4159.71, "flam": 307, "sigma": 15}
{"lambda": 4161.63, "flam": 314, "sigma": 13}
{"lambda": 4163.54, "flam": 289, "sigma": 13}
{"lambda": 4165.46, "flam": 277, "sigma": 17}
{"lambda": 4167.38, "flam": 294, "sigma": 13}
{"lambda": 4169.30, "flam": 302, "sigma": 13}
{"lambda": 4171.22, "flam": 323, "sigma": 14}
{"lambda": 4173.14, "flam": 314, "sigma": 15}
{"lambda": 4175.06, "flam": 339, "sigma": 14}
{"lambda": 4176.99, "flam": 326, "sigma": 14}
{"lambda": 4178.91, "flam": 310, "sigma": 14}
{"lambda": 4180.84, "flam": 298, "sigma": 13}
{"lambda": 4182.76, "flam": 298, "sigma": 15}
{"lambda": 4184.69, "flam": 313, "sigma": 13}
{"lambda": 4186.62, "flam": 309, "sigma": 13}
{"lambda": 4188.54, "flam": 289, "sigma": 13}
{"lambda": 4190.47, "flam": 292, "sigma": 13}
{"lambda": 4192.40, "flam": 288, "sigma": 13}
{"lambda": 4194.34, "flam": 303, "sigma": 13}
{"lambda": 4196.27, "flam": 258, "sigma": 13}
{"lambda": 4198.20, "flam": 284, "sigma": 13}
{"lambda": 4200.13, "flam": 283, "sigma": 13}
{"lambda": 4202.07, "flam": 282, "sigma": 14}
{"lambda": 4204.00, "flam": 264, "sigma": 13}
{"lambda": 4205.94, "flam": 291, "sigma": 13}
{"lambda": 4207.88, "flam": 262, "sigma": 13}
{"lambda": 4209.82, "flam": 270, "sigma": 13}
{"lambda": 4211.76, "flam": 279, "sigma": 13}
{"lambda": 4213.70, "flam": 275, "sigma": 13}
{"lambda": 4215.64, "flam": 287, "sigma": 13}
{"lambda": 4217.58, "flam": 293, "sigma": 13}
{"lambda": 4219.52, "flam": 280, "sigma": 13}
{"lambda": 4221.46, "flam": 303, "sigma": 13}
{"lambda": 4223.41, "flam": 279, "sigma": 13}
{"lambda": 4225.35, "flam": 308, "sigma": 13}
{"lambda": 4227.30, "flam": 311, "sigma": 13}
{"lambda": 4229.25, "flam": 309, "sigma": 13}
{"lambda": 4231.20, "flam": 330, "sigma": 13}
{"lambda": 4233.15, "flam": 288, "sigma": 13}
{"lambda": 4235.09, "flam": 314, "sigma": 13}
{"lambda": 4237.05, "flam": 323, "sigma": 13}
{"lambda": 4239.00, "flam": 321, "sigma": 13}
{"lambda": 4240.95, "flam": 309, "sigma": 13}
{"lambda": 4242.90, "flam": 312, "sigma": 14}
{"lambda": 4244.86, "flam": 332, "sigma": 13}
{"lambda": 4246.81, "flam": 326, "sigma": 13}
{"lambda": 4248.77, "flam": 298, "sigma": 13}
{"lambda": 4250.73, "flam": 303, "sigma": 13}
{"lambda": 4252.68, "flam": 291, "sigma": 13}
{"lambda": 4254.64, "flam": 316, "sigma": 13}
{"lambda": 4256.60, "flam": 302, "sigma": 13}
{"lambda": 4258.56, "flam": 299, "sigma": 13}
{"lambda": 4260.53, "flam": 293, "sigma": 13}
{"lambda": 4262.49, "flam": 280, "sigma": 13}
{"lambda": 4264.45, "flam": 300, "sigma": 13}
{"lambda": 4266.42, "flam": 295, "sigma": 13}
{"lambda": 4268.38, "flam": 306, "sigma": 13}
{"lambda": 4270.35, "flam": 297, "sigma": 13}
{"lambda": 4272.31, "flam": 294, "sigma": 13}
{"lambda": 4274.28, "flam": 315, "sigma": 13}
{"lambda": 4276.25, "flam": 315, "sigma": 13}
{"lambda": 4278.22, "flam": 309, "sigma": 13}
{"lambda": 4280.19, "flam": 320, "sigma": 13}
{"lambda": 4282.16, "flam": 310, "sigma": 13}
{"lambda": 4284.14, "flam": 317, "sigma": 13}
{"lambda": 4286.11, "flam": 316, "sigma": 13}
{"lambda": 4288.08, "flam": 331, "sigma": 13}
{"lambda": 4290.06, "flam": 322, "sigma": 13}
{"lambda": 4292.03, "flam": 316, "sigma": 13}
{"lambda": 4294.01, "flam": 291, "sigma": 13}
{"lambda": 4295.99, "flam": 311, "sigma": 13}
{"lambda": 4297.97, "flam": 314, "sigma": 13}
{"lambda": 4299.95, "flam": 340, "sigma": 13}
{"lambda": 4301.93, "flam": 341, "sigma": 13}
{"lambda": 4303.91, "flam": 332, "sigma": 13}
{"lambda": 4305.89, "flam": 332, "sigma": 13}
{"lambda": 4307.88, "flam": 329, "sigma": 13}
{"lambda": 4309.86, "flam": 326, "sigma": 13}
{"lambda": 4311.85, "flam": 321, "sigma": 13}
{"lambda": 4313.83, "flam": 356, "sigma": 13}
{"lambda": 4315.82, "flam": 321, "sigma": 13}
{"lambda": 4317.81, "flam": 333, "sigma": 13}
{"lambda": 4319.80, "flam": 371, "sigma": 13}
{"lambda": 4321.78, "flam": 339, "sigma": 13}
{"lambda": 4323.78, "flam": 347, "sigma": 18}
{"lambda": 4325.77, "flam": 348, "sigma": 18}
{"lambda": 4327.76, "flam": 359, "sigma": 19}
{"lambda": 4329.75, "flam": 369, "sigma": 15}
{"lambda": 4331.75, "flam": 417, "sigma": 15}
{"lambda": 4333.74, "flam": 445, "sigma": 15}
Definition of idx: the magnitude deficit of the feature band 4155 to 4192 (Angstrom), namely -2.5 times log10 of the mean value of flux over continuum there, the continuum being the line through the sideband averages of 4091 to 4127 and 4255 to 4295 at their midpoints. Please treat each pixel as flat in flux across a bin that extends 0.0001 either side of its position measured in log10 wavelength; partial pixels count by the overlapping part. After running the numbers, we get 0.11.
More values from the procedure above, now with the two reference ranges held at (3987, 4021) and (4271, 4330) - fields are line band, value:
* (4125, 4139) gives 0.02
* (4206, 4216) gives 0.17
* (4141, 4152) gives 0.06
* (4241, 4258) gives 0.05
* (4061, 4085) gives -0.03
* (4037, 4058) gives 0.04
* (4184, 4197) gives 0.10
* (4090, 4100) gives -0.16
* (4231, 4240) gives 0.03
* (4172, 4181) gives 0.01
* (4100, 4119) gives -0.14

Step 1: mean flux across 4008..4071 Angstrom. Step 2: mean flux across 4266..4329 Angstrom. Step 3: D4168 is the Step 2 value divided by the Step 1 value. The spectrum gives 1.06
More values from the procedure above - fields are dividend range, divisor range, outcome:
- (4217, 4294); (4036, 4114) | 0.93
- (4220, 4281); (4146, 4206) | 1.03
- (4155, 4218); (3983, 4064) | 0.95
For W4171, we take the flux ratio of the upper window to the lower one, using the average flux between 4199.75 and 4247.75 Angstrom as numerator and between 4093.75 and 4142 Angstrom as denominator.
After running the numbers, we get 0.87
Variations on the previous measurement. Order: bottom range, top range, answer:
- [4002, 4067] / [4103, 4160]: 1.06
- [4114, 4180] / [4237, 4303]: 0.99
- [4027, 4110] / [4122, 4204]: 0.92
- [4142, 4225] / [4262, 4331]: 1.10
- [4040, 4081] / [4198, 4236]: 0.93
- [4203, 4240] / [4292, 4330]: 1.14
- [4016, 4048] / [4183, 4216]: 0.93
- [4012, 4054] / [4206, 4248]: 0.98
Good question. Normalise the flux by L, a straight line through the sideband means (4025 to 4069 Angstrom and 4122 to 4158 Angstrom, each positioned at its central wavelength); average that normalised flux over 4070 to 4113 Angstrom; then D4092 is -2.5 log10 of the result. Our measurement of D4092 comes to -0.15 mag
